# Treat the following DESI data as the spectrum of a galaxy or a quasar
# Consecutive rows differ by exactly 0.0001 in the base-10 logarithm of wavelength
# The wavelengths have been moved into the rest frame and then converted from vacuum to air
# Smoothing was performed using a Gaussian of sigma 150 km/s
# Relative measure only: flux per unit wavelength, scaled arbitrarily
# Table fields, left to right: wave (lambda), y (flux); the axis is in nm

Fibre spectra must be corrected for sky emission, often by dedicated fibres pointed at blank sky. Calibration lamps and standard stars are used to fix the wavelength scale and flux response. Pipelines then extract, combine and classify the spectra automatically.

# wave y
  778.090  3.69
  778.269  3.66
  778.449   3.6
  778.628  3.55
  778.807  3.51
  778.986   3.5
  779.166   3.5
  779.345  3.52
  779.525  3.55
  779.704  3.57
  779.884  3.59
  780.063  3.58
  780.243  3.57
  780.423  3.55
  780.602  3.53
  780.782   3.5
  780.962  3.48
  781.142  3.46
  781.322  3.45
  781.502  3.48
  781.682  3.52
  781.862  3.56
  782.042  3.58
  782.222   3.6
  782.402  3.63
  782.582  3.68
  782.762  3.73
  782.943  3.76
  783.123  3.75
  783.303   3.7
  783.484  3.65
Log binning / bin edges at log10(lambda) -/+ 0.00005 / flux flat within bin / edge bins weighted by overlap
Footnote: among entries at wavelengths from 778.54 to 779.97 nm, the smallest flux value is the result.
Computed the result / 3.5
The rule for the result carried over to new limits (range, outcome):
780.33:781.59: 3.45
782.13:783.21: 3.6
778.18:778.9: 3.51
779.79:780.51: 3.55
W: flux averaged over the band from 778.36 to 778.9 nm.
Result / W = 3.56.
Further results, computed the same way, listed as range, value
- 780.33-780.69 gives 3.54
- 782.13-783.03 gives 3.68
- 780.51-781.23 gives 3.49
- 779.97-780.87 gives 3.55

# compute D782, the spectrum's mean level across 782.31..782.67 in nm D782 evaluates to 3.66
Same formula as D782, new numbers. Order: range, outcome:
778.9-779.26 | 3.5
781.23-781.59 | 3.46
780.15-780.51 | 3.55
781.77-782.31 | 3.58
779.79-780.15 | 3.59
